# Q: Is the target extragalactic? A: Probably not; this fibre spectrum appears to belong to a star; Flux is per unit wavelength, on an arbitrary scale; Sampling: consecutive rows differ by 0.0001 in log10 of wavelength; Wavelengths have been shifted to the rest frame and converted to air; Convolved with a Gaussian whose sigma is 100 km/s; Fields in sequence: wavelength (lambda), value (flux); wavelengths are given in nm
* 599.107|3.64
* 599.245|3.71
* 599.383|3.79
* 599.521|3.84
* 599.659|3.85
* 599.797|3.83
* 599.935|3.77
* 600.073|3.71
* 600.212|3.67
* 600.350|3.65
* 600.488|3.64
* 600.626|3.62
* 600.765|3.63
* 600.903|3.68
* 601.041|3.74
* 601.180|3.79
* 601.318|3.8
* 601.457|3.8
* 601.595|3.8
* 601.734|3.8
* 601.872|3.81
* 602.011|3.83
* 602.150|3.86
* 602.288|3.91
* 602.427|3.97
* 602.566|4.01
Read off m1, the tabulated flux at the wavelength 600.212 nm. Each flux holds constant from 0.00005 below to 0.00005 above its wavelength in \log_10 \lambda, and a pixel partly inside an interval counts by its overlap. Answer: 3.67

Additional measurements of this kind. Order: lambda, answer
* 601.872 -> 3.81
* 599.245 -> 3.71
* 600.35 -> 3.65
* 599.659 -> 3.85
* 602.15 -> 3.86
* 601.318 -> 3.8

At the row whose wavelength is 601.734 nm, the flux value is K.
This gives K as 3.8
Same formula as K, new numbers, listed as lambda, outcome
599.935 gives 3.77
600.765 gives 3.63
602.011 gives 3.83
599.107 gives 3.64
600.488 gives 3.64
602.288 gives 3.91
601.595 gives 3.8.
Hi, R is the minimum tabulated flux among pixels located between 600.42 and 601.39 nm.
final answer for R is 3.62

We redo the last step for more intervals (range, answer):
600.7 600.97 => 3.63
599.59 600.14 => 3.71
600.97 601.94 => 3.74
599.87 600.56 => 3.64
